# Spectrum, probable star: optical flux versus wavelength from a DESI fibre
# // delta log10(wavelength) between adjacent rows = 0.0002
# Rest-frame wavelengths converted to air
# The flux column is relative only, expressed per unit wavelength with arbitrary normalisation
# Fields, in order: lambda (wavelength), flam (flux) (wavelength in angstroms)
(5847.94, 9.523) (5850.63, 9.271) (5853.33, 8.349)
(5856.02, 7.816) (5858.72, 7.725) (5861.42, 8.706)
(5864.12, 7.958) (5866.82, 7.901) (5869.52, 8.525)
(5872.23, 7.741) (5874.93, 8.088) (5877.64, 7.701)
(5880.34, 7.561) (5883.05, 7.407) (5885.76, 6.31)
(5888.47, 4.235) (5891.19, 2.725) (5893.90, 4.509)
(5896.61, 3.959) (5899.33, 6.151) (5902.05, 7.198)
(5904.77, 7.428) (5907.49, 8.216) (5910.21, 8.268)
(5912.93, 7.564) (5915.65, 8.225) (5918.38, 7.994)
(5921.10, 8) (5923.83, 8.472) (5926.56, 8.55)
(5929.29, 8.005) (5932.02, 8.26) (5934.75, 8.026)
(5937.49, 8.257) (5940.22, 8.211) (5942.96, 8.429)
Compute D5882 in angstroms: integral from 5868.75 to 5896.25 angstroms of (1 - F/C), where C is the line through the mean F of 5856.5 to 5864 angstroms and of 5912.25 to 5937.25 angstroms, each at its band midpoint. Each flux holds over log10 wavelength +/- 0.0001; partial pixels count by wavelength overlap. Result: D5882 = 6.0 angstroms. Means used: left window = 8.12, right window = 8.14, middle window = 6.34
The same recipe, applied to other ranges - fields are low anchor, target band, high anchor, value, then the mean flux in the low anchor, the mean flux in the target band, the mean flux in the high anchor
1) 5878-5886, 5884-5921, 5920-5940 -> 6.2 angstroms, 7.28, 6.44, 8.23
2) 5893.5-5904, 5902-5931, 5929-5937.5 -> -4.8 angstroms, 5.65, 8.03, 8.13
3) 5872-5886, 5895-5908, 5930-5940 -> 2.3 angstroms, 7.54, 6.44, 8.17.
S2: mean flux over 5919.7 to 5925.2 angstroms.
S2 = 8.24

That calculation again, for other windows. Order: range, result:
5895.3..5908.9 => 6.6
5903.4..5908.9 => 7.82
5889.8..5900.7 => 4.34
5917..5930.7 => 8.2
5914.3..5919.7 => 8.1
